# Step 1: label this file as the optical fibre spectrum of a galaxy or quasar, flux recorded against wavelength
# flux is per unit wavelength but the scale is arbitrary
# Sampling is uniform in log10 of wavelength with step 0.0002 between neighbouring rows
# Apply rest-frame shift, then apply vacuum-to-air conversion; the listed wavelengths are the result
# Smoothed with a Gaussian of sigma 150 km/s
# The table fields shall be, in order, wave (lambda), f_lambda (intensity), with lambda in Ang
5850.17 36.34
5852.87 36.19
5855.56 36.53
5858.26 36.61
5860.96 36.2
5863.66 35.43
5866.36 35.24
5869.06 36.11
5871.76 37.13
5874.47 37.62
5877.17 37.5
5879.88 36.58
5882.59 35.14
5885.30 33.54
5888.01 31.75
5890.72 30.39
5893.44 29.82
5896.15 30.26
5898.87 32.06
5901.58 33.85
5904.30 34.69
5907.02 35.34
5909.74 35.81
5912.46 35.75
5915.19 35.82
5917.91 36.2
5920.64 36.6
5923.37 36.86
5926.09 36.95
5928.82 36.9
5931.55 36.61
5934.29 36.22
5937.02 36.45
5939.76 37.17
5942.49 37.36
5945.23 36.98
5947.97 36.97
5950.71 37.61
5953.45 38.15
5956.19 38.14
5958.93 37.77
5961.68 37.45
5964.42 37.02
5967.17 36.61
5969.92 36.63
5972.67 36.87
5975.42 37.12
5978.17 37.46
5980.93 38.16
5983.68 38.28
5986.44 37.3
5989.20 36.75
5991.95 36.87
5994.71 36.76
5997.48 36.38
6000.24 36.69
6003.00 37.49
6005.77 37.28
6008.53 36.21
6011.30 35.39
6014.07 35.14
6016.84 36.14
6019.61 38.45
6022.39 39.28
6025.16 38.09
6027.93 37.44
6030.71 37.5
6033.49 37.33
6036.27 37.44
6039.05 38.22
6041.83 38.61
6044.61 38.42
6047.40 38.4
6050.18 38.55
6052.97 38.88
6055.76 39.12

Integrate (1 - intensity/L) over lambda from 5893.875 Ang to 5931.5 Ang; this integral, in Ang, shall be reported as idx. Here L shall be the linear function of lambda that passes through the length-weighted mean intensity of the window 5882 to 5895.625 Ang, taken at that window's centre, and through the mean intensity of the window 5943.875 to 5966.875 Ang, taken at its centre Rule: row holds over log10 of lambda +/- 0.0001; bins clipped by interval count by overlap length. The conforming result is -1.3 Ang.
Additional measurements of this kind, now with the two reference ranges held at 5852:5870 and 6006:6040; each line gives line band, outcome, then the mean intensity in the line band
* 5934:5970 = -0.5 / 37.2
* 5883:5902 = 2.4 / 31.7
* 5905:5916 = 0.2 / 35.6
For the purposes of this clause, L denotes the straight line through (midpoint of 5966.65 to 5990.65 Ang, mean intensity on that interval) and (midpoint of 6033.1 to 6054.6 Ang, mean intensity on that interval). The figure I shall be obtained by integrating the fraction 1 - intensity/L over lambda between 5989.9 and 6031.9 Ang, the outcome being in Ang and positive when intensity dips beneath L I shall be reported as 0.9 Ang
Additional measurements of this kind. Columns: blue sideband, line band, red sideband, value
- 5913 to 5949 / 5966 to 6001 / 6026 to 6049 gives 0.2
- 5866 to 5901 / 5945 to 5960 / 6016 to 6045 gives -0.7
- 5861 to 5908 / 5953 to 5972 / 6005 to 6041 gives -0.7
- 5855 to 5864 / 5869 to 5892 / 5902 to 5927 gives 0.7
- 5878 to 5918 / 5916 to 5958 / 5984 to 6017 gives -2.6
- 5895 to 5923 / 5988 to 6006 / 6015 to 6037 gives 0.0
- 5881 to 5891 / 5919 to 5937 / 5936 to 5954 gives -0.3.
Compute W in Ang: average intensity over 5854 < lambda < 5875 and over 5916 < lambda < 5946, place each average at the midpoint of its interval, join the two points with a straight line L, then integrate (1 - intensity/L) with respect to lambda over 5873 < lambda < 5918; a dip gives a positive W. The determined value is 2.9 Ang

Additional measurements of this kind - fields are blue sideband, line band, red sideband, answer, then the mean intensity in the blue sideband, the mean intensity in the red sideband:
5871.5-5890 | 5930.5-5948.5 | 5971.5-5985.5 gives -0.1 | 35.3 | 37.6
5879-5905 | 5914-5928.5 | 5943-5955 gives -0.6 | 32.7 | 37.4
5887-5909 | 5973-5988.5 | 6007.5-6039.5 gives -0.9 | 32.4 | 37.2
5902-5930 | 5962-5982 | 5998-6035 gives -0.3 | 36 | 37.1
